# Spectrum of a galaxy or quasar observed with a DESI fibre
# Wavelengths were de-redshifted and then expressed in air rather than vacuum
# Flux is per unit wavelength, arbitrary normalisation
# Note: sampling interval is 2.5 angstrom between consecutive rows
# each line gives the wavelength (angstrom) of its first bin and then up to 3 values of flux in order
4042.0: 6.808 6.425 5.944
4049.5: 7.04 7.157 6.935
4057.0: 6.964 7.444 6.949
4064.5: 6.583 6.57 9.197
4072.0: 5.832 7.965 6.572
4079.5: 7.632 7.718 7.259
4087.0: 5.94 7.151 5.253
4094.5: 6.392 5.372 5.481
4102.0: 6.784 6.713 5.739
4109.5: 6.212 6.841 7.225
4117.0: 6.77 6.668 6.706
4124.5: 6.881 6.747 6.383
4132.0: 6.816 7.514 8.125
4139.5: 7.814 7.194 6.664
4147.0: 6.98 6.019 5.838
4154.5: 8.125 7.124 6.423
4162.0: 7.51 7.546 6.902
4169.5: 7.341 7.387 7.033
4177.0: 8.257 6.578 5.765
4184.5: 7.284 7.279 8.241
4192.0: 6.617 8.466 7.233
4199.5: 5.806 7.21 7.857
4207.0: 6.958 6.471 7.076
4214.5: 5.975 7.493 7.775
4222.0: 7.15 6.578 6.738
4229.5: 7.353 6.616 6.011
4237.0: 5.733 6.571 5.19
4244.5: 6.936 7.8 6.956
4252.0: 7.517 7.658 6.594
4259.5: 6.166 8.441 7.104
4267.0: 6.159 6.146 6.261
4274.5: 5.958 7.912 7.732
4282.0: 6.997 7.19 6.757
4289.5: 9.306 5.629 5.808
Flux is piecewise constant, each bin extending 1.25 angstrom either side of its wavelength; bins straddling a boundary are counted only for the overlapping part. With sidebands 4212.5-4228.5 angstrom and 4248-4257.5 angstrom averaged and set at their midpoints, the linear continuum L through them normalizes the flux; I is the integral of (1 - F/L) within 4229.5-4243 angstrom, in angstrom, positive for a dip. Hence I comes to 1.78 angstrom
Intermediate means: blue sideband 6.96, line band 6.16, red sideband 7.24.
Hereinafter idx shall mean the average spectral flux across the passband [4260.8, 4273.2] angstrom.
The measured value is 6.82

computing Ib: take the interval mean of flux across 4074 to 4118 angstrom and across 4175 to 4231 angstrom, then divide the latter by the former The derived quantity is 1.08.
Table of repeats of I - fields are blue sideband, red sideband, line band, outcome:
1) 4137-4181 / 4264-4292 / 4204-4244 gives 1.9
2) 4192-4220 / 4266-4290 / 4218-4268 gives 1.2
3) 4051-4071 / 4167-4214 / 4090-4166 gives 4.6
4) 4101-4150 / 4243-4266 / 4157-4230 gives -0.8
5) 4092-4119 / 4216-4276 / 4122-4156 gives -3.0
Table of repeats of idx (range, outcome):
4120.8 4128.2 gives 6.78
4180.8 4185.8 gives 6.54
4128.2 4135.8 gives 6.91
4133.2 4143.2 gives 7.66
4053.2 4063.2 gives 7.07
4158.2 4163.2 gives 6.96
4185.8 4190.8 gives 7.75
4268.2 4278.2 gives 6.56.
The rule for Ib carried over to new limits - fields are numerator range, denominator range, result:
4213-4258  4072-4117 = 1.03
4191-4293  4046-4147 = 1.01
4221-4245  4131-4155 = 0.91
